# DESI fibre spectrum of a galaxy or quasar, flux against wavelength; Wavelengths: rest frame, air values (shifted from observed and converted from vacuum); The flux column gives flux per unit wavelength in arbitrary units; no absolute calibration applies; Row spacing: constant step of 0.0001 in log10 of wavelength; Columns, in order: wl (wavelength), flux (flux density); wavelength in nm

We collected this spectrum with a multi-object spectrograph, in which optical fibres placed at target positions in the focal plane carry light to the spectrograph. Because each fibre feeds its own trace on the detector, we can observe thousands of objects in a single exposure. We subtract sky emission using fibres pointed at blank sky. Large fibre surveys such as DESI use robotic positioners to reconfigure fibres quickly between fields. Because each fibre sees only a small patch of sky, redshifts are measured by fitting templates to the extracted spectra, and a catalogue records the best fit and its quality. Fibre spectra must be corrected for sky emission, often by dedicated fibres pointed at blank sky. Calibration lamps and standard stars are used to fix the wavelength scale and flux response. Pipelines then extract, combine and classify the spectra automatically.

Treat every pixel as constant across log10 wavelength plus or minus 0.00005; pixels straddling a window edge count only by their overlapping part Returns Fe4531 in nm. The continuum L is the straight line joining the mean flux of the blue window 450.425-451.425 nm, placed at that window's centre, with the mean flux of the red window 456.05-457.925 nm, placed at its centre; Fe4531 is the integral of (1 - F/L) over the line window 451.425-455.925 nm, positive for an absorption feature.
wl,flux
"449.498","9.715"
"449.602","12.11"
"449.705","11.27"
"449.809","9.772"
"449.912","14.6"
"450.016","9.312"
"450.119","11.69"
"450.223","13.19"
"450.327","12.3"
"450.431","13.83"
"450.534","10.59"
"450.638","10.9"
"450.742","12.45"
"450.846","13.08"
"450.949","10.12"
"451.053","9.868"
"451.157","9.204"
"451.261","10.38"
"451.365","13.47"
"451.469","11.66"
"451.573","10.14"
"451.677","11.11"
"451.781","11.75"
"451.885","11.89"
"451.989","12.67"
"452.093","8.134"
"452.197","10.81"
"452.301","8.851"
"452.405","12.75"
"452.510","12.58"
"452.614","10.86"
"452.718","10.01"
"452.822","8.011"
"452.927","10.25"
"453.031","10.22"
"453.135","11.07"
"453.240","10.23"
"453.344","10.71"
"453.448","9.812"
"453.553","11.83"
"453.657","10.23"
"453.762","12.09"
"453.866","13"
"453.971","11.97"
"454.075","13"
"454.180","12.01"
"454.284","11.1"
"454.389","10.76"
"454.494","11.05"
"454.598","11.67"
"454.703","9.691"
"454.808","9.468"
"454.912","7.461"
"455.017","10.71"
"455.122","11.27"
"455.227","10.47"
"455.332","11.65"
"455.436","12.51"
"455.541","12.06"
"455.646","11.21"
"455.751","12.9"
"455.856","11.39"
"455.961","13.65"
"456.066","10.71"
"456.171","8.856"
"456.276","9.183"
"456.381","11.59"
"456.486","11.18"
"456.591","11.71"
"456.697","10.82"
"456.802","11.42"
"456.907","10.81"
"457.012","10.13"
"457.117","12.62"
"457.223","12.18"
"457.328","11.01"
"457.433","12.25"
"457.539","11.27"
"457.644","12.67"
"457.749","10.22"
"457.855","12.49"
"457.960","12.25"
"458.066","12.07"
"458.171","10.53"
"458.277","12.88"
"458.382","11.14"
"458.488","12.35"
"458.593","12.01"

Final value 0.09 nm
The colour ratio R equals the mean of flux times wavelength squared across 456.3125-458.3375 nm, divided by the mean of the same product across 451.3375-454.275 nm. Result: 1.06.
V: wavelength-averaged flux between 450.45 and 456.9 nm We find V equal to 11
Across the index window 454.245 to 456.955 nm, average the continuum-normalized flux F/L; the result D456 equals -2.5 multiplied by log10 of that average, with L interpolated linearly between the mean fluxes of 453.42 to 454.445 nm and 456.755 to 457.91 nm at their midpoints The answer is 0.06 mag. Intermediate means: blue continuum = 11.6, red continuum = 11.6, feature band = 11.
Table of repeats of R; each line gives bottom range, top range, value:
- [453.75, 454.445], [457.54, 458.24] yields 0.99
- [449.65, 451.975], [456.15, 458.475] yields 1.02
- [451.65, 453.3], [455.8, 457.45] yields 1.07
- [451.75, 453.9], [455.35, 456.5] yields 1.07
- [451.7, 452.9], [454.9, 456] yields 1.09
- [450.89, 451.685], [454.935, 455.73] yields 1.07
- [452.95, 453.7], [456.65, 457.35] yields 1.09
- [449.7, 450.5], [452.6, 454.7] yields 0.93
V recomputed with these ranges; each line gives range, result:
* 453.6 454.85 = 11.4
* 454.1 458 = 11.2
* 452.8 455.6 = 10.9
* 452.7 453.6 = 10.2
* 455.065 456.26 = 11.4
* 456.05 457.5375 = 11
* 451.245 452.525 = 11.2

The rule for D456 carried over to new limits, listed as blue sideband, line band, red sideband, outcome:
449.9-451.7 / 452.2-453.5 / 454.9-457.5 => 0.093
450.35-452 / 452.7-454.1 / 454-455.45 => 0.022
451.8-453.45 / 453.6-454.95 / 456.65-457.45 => -0.020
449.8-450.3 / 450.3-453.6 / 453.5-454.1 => 0.092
